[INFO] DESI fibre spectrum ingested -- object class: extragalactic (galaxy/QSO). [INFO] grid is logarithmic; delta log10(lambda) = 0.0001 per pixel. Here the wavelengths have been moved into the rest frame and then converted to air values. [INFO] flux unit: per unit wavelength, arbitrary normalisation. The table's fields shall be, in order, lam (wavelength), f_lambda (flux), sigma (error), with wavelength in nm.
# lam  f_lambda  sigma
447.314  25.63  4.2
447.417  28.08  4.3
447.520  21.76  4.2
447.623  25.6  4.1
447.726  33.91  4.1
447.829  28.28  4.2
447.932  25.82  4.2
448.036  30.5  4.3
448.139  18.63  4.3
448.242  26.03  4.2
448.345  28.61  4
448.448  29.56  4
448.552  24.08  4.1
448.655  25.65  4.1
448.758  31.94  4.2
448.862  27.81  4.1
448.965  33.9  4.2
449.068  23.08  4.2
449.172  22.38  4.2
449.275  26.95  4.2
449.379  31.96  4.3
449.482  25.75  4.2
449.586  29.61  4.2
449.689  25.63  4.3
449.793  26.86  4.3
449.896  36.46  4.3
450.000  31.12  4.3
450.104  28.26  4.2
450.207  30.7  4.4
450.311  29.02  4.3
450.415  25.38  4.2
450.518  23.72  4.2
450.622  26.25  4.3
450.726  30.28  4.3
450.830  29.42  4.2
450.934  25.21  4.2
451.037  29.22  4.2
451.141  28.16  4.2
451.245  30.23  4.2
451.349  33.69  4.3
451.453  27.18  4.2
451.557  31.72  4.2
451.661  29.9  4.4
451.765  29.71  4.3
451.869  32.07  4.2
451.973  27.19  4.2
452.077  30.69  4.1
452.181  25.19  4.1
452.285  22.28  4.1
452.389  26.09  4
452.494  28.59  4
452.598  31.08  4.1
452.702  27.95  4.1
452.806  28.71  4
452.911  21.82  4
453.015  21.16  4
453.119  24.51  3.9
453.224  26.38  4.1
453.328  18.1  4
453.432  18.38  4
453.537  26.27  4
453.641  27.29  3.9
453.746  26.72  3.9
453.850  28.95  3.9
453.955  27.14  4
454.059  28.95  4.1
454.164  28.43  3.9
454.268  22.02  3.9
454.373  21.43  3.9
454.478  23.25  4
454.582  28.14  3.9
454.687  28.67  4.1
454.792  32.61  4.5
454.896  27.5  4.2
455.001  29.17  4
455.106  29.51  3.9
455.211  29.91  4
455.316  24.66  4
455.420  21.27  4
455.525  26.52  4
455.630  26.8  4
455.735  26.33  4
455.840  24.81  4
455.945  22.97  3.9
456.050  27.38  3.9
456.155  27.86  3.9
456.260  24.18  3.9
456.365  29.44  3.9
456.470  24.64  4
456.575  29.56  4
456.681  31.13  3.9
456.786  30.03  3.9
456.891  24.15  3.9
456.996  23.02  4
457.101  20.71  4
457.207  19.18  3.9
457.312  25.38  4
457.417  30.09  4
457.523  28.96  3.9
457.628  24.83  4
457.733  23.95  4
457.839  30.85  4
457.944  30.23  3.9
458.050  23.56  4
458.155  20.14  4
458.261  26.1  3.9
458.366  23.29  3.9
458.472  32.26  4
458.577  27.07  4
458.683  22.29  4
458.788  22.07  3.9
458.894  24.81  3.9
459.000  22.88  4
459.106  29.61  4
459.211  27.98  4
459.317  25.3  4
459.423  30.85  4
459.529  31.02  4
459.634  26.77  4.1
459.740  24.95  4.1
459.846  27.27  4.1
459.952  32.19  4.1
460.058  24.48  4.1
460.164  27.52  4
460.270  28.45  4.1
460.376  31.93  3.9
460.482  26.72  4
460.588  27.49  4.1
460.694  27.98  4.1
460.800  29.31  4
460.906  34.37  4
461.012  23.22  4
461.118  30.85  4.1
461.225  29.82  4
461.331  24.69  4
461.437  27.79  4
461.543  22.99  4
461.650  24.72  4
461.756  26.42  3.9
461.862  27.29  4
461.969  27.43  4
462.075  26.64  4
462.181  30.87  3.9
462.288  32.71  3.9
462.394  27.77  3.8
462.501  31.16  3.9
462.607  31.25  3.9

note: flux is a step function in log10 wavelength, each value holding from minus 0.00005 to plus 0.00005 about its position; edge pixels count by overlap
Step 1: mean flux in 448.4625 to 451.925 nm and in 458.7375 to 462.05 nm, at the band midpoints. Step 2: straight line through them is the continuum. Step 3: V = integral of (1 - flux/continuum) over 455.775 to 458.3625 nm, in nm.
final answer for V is 0.17 nm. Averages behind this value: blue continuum 28.6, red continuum 27.4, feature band 25.9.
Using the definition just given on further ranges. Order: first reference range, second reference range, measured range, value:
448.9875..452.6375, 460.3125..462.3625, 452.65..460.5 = 0.53 nm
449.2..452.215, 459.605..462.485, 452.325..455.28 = 0.23 nm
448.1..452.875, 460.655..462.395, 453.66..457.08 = 0.16 nm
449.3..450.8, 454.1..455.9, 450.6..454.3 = 0.06 nm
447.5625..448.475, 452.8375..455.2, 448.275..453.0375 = -0.26 nm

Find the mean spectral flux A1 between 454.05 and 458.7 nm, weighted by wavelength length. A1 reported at 26.3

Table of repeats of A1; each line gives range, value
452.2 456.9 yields 26.3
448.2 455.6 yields 27.4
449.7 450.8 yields 28.7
